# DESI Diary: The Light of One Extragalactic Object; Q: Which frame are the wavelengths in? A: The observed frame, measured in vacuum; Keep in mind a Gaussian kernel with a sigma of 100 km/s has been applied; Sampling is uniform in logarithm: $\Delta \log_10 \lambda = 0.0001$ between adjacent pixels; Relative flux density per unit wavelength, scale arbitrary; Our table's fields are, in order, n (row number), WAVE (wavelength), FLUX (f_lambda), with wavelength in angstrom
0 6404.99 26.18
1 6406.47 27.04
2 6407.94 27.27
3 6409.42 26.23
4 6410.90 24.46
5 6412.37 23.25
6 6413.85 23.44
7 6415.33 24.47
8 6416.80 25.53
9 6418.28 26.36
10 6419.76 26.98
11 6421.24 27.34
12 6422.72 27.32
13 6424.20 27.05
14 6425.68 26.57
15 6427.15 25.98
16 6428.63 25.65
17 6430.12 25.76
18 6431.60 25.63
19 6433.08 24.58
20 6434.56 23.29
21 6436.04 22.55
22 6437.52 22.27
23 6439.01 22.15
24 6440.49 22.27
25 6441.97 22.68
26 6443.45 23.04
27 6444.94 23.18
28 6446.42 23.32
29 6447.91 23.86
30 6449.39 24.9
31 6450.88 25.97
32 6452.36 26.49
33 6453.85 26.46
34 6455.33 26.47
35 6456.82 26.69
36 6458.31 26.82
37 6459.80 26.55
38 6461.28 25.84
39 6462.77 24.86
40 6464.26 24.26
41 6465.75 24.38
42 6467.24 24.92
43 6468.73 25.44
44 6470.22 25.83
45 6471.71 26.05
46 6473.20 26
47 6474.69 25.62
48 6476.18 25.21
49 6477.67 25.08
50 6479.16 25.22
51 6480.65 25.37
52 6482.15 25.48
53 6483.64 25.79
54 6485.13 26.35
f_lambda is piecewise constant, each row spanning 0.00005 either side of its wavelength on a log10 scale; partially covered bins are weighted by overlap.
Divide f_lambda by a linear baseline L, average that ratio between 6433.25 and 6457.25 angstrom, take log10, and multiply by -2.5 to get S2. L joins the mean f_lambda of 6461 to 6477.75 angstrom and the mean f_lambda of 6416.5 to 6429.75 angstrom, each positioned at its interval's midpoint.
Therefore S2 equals 0.08 mag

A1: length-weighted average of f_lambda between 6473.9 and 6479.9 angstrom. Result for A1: 25.3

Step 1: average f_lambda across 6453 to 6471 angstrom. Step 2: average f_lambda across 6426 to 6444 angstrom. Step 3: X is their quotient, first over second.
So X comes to 1.08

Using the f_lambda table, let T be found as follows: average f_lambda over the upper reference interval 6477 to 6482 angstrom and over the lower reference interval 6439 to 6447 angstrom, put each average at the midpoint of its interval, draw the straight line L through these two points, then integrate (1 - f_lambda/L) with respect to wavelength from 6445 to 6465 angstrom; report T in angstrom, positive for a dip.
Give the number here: -1.58 angstrom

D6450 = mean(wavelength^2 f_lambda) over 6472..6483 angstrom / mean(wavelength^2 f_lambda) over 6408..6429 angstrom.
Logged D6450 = 1.00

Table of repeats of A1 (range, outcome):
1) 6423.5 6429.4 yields 26.3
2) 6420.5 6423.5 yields 27.3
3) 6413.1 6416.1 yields 24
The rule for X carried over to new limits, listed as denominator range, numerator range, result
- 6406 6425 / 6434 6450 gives 0.89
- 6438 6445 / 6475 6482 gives 1.12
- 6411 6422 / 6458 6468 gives 1.00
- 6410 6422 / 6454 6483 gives 1.01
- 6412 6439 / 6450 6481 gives 1.02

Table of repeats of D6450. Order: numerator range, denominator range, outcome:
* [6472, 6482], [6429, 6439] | 1.08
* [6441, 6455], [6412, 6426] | 0.95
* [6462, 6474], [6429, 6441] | 1.08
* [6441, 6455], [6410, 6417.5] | 1.02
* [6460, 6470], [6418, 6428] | 0.95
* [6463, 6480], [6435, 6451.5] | 1.10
